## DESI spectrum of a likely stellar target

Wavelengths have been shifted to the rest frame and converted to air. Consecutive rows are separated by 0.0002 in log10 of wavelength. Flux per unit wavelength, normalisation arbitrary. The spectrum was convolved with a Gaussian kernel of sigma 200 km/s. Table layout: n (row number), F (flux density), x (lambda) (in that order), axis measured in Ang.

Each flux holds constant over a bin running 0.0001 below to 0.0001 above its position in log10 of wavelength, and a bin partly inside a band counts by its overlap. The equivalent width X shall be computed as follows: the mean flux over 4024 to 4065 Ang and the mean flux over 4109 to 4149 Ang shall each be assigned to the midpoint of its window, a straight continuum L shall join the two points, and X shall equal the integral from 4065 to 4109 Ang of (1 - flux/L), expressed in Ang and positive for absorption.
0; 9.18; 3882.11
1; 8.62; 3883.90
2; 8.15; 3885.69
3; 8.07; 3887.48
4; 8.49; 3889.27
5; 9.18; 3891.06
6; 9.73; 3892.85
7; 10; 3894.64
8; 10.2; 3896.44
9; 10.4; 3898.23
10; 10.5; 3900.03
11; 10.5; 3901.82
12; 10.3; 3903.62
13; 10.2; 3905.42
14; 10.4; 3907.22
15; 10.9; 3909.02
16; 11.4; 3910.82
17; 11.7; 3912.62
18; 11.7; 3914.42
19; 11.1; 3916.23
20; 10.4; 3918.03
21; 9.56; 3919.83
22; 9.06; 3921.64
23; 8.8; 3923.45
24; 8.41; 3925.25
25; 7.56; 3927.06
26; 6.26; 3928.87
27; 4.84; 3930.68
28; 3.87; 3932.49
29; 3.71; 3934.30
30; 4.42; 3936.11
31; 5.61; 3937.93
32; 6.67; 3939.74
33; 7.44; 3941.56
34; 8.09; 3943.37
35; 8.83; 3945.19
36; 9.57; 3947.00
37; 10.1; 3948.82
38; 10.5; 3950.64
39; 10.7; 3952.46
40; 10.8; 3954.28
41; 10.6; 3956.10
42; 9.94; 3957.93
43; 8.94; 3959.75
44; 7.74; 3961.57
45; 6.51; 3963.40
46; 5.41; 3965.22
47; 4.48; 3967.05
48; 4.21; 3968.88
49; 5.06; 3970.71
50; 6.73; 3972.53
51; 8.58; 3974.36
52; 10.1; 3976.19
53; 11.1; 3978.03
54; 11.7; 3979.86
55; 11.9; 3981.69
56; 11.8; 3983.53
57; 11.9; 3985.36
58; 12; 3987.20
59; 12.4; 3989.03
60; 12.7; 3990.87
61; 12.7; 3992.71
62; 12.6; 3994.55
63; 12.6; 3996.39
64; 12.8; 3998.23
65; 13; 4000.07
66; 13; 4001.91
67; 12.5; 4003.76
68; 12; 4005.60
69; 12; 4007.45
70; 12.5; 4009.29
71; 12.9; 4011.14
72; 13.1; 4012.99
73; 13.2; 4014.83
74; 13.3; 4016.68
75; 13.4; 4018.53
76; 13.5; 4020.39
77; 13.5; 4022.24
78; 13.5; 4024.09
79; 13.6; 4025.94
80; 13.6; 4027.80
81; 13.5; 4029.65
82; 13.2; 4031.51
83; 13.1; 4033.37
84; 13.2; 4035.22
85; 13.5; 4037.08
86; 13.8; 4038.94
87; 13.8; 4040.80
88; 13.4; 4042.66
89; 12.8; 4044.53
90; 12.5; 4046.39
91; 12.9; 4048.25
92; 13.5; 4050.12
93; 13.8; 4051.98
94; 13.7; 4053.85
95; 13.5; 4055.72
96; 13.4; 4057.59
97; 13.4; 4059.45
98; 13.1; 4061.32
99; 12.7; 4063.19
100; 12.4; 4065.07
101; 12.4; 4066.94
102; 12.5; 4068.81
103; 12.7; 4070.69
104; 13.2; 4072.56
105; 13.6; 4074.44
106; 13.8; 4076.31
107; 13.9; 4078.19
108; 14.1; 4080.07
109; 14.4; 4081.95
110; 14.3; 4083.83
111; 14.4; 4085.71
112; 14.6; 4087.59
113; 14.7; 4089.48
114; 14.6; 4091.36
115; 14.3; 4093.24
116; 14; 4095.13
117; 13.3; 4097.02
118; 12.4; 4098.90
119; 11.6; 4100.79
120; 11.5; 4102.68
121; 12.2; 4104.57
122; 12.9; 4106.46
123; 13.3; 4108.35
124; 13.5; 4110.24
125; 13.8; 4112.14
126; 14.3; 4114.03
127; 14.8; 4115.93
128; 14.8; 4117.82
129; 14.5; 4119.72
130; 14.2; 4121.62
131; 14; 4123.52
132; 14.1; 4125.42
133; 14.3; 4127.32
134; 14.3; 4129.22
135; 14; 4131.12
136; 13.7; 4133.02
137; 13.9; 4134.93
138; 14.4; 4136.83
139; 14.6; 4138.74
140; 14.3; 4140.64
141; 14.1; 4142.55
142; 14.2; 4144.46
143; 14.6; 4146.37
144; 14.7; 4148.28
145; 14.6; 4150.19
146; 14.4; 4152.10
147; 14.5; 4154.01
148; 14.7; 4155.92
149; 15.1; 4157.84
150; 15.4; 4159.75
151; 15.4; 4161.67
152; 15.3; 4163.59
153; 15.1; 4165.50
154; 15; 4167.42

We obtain 1.2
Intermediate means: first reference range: 13.3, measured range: 13.4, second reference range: 14.2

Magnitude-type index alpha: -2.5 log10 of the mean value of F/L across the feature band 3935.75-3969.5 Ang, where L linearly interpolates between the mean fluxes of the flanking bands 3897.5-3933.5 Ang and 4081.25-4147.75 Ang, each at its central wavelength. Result 0.26 mag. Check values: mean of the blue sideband 9.37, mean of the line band 8.01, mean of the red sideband 13.9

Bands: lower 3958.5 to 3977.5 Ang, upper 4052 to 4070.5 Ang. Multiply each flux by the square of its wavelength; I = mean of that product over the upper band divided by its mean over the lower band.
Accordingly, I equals 1.97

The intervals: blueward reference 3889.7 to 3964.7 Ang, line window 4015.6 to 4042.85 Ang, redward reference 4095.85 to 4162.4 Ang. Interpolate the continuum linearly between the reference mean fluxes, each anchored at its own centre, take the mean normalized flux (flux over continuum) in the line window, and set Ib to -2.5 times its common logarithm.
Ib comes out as -0.17 mag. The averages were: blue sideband 8.93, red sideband 14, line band 13.5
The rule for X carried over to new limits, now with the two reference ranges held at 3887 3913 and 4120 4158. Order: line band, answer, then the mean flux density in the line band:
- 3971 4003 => 0.5 Ang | 11.5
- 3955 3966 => 2.9 Ang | 8.27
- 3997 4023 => -1.8 Ang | 12.9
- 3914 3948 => 9.7 Ang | 7.63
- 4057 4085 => -0.4 Ang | 13.3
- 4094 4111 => 1.2 Ang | 12.8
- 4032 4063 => -1.5 Ang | 13.3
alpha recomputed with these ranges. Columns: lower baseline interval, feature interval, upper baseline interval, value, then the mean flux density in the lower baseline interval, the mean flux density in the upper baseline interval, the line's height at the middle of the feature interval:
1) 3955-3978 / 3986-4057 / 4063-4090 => -0.241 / 7.53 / 13.6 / 10.6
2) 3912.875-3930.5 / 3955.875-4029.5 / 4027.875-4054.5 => 0.058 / 9.12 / 13.3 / 11.6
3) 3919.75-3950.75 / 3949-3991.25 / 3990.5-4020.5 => 0.072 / 7.27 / 12.8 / 10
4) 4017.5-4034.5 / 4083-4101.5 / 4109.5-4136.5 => 0.007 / 13.4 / 14.2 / 13.9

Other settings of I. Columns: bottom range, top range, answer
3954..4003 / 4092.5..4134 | 1.45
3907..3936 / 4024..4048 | 1.65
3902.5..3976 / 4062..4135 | 1.78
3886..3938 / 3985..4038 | 1.53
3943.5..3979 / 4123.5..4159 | 1.87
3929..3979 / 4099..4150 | 1.99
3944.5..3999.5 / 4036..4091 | 1.43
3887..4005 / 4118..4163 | 1.68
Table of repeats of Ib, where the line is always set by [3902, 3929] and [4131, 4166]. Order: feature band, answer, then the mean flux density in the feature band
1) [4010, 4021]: -0.108 mag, 13.2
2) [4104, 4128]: 0.002 mag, 13.9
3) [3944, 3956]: 0.061 mag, 10.1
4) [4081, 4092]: -0.089 mag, 14.5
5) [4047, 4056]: -0.064 mag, 13.4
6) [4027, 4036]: -0.090 mag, 13.3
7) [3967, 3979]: 0.444 mag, 7.4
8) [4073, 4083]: -0.059 mag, 13.9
